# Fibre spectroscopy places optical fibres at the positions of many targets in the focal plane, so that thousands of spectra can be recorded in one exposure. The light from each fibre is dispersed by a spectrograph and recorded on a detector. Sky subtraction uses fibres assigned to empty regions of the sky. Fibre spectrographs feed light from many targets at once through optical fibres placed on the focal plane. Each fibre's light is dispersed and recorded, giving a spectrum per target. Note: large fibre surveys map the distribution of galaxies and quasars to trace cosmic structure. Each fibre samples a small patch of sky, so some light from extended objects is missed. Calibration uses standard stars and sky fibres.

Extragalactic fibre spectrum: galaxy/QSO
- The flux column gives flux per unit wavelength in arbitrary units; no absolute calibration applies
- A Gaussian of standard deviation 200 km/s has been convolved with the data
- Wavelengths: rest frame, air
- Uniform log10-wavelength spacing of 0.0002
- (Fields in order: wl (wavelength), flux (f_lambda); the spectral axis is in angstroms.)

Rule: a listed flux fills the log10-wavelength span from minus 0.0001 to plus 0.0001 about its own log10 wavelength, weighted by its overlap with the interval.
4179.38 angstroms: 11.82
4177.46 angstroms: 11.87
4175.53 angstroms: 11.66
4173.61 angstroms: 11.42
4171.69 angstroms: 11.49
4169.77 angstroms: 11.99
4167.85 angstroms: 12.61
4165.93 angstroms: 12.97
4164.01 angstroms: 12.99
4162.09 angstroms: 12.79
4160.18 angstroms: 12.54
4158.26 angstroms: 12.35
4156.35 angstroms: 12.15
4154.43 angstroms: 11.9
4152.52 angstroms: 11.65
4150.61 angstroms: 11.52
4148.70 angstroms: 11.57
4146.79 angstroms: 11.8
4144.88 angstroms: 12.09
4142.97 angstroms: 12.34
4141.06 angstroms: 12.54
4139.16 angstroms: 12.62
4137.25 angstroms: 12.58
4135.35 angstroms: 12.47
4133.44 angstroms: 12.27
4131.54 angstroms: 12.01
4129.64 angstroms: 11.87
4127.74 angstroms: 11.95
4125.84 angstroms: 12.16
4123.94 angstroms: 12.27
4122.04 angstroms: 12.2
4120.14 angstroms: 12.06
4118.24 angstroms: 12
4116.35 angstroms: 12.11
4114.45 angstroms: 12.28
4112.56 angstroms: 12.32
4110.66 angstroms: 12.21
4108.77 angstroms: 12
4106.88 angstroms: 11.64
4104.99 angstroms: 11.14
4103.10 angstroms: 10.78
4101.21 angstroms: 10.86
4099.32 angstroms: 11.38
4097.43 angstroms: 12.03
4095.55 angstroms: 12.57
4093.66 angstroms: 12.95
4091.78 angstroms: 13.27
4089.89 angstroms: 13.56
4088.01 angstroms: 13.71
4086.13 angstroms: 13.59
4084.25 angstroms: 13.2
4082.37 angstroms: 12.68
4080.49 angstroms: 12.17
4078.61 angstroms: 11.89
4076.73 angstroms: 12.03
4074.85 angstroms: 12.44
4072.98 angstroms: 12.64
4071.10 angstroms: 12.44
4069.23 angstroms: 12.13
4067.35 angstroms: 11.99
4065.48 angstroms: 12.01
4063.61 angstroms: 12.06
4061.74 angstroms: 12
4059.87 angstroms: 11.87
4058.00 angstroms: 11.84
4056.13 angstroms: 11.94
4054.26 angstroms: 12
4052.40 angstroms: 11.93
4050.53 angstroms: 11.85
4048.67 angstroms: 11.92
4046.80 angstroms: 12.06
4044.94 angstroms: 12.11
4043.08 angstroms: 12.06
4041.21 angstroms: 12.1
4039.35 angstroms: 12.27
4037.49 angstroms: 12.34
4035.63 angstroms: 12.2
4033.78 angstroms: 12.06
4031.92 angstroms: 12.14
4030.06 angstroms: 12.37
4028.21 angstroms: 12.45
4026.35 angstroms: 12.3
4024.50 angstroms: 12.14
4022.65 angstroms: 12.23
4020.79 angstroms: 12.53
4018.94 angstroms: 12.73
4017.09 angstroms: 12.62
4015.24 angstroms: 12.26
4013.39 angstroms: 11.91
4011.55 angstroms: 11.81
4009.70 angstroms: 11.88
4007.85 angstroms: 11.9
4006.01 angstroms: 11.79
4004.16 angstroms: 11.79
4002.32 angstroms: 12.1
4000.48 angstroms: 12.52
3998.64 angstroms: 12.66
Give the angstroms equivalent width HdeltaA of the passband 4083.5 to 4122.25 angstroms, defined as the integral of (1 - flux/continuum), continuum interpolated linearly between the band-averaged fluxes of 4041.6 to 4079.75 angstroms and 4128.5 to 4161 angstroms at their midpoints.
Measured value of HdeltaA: -0.6 angstroms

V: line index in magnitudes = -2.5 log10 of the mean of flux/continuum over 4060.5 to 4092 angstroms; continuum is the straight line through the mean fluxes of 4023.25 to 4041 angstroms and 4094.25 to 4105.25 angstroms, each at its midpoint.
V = -0.07 mag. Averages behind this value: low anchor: 12.3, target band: 12.6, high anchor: 11.5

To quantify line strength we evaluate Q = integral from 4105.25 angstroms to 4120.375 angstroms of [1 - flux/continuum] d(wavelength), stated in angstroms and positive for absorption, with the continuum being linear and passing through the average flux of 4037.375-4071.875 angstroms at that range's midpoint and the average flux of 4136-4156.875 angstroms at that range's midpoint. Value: 0.0 angstroms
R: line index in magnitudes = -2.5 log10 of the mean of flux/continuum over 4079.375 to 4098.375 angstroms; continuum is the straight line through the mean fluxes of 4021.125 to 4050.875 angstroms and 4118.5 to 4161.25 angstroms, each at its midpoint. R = -0.07 mag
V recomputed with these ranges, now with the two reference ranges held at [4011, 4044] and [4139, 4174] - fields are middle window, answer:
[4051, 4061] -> 0.029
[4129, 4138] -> -0.005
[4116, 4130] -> 0.010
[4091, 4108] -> 0.034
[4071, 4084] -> -0.012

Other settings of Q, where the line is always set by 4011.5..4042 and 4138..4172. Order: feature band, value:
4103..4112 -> 0.43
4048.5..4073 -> 0.48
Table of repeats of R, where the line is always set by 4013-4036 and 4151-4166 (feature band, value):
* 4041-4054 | 0.029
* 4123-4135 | 0.021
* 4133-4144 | -0.011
